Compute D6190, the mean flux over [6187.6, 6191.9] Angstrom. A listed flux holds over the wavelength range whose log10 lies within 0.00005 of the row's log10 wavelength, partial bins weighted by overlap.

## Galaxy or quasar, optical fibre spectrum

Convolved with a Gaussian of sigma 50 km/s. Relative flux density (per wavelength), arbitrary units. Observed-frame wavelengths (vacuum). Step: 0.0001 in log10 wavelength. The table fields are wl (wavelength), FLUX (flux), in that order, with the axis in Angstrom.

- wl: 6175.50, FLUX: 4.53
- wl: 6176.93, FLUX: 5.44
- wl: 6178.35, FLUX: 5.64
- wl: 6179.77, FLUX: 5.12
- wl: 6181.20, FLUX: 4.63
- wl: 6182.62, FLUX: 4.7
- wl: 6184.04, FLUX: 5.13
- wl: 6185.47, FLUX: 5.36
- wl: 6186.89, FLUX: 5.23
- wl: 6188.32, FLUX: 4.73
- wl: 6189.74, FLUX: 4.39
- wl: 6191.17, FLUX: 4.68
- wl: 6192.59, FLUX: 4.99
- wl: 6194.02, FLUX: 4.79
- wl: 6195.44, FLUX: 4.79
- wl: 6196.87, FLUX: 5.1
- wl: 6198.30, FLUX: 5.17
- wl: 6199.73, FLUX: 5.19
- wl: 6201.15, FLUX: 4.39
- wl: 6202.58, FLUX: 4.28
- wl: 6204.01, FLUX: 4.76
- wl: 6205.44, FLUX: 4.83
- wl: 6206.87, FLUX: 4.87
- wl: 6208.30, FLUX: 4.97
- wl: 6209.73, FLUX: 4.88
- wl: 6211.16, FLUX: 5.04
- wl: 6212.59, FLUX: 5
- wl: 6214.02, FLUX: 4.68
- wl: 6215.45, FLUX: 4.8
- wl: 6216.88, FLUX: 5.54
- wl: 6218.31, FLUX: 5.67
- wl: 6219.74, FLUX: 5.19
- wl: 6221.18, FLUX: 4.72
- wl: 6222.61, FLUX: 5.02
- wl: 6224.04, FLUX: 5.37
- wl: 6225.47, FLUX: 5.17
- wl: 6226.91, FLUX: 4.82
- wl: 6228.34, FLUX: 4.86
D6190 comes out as 4.6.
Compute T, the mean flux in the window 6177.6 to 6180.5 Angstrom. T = 5.37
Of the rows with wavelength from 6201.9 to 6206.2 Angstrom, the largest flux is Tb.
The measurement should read 4.83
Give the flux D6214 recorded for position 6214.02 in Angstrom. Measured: 4.68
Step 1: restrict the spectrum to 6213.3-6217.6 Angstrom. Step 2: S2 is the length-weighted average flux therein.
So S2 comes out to 5.01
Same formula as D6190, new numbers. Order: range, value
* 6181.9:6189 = 5.03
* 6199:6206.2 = 4.69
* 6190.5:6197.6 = 4.87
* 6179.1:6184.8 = 4.89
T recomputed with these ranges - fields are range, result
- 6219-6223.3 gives 4.98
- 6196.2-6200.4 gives 5.15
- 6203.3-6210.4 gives 4.86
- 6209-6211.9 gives 4.96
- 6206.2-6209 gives 4.92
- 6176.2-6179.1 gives 5.53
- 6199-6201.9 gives 4.79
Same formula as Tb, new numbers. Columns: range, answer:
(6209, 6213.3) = 5.04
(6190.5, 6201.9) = 5.19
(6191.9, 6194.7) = 4.99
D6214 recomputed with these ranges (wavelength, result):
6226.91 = 4.82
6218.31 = 5.67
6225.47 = 5.17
